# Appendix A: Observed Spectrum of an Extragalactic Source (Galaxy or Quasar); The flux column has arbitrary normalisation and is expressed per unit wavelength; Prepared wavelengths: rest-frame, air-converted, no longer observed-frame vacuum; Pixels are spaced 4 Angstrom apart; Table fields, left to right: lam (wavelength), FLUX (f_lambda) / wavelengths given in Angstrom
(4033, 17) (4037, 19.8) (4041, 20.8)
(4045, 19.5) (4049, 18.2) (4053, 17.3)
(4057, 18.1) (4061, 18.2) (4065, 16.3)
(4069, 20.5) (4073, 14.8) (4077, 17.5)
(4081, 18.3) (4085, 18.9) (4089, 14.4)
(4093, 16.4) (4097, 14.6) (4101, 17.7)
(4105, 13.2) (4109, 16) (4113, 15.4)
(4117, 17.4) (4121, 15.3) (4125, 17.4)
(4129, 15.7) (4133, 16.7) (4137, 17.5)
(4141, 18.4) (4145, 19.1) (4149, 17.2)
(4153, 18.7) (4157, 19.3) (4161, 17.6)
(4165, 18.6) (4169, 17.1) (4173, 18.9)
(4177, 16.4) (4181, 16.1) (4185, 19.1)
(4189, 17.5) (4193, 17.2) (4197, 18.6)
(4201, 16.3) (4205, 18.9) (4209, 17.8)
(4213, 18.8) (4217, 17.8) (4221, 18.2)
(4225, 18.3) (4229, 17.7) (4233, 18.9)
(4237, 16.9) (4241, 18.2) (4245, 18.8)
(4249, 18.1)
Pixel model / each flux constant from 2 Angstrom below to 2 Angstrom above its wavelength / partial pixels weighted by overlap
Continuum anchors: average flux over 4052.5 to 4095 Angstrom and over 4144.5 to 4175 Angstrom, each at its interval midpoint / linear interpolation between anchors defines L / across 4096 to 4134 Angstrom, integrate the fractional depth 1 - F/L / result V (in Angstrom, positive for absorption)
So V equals 3.9 Angstrom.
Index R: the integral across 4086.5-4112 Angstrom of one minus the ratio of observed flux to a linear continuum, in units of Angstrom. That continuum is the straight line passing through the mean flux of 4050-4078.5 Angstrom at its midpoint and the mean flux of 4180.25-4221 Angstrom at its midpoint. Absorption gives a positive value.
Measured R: 3.2 Angstrom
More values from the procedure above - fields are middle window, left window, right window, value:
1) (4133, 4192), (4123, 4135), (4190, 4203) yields -3.22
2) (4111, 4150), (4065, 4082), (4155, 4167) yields 2.52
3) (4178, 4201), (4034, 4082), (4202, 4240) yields 0.77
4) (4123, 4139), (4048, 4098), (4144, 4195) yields 0.72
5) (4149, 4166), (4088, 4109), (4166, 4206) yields -1.52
